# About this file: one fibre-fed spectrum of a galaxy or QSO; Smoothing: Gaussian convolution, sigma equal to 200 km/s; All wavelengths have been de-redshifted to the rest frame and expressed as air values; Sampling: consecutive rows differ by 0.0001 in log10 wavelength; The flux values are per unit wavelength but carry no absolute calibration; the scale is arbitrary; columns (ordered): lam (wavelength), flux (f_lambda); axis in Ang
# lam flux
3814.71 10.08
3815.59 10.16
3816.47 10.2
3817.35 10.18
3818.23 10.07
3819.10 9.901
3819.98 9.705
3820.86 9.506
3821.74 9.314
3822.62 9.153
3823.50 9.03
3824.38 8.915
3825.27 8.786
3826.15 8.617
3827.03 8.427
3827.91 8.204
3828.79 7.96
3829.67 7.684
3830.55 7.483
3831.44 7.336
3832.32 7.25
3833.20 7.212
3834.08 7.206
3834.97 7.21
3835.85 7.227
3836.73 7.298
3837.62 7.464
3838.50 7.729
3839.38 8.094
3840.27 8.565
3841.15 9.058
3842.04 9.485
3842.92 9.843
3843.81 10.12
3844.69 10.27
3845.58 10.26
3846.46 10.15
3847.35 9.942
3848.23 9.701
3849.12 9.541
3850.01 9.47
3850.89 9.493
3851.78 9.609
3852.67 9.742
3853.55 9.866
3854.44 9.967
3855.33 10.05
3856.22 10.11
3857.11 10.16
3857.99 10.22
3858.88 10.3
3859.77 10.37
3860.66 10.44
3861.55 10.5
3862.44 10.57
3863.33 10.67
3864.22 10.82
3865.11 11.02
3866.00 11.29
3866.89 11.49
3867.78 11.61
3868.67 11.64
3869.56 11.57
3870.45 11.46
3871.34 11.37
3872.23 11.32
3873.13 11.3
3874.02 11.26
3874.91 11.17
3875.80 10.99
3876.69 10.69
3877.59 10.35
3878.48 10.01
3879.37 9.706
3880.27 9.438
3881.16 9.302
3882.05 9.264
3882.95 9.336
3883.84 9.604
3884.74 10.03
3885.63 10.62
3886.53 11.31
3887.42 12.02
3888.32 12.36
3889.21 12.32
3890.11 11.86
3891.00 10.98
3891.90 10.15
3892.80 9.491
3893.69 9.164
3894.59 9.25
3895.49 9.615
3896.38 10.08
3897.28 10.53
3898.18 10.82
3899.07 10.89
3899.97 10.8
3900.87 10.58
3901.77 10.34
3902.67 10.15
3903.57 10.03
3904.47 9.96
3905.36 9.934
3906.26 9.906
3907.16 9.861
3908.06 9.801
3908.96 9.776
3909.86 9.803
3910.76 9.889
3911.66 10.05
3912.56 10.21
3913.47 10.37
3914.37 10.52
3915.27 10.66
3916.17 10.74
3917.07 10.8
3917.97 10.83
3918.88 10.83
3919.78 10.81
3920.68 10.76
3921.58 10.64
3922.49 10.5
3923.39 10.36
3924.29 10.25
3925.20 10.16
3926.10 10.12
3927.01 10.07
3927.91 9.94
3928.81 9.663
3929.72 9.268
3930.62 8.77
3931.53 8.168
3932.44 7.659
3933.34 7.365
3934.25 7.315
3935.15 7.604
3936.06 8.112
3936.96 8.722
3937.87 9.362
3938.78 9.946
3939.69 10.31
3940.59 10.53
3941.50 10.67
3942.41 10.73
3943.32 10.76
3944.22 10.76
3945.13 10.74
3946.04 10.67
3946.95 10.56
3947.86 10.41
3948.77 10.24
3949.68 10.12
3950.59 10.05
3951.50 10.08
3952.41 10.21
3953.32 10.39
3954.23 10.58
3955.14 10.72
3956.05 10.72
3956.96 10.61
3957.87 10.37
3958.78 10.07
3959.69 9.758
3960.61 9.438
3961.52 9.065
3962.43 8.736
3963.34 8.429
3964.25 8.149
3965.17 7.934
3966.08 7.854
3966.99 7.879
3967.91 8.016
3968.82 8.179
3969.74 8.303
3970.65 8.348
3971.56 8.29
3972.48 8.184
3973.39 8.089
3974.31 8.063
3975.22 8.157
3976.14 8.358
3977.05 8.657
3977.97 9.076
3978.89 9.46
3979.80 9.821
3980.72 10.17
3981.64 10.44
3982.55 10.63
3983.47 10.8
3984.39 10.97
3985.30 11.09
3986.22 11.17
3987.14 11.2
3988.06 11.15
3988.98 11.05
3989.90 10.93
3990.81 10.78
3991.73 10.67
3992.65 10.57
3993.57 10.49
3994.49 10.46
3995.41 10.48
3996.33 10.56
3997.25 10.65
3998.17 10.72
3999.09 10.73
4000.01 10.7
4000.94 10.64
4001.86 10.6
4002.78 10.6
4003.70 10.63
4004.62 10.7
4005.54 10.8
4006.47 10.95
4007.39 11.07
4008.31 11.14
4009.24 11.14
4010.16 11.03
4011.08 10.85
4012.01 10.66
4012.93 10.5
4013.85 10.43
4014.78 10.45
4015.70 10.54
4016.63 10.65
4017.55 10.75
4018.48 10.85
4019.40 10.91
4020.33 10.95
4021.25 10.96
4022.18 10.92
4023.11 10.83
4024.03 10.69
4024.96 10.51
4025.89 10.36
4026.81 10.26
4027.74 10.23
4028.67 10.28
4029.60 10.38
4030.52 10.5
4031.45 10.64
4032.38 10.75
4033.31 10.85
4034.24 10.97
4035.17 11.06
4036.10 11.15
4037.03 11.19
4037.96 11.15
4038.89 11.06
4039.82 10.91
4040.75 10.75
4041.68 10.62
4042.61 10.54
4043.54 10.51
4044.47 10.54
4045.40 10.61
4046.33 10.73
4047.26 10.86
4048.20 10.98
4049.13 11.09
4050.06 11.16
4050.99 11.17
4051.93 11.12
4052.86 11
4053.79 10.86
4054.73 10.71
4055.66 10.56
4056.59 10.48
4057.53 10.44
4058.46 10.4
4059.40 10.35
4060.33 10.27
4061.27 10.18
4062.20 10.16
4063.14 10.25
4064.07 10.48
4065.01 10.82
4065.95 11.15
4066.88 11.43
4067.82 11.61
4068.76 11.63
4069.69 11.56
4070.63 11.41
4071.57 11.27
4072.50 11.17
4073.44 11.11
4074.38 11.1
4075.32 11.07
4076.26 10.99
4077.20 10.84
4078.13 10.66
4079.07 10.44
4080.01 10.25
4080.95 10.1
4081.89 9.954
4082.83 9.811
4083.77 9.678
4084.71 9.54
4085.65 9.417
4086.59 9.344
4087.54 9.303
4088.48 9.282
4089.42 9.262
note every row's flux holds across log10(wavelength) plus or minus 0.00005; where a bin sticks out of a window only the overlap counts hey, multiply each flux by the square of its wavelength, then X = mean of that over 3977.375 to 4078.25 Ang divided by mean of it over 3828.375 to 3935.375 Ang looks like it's 1.17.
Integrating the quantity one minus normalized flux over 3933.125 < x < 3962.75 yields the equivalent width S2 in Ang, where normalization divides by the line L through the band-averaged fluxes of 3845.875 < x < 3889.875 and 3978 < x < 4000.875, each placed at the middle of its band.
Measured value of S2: 1.9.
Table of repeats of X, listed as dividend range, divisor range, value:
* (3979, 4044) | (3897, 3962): 1.11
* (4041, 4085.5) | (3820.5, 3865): 1.31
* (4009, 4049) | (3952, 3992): 1.15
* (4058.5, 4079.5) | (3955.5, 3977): 1.31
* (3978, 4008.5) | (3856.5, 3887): 1.07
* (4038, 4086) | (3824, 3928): 1.18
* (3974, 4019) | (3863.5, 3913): 1.05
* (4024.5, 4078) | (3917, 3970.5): 1.18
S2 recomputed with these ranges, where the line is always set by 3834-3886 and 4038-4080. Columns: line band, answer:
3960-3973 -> 2.59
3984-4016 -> -0.58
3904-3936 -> 1.39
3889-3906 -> -0.33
